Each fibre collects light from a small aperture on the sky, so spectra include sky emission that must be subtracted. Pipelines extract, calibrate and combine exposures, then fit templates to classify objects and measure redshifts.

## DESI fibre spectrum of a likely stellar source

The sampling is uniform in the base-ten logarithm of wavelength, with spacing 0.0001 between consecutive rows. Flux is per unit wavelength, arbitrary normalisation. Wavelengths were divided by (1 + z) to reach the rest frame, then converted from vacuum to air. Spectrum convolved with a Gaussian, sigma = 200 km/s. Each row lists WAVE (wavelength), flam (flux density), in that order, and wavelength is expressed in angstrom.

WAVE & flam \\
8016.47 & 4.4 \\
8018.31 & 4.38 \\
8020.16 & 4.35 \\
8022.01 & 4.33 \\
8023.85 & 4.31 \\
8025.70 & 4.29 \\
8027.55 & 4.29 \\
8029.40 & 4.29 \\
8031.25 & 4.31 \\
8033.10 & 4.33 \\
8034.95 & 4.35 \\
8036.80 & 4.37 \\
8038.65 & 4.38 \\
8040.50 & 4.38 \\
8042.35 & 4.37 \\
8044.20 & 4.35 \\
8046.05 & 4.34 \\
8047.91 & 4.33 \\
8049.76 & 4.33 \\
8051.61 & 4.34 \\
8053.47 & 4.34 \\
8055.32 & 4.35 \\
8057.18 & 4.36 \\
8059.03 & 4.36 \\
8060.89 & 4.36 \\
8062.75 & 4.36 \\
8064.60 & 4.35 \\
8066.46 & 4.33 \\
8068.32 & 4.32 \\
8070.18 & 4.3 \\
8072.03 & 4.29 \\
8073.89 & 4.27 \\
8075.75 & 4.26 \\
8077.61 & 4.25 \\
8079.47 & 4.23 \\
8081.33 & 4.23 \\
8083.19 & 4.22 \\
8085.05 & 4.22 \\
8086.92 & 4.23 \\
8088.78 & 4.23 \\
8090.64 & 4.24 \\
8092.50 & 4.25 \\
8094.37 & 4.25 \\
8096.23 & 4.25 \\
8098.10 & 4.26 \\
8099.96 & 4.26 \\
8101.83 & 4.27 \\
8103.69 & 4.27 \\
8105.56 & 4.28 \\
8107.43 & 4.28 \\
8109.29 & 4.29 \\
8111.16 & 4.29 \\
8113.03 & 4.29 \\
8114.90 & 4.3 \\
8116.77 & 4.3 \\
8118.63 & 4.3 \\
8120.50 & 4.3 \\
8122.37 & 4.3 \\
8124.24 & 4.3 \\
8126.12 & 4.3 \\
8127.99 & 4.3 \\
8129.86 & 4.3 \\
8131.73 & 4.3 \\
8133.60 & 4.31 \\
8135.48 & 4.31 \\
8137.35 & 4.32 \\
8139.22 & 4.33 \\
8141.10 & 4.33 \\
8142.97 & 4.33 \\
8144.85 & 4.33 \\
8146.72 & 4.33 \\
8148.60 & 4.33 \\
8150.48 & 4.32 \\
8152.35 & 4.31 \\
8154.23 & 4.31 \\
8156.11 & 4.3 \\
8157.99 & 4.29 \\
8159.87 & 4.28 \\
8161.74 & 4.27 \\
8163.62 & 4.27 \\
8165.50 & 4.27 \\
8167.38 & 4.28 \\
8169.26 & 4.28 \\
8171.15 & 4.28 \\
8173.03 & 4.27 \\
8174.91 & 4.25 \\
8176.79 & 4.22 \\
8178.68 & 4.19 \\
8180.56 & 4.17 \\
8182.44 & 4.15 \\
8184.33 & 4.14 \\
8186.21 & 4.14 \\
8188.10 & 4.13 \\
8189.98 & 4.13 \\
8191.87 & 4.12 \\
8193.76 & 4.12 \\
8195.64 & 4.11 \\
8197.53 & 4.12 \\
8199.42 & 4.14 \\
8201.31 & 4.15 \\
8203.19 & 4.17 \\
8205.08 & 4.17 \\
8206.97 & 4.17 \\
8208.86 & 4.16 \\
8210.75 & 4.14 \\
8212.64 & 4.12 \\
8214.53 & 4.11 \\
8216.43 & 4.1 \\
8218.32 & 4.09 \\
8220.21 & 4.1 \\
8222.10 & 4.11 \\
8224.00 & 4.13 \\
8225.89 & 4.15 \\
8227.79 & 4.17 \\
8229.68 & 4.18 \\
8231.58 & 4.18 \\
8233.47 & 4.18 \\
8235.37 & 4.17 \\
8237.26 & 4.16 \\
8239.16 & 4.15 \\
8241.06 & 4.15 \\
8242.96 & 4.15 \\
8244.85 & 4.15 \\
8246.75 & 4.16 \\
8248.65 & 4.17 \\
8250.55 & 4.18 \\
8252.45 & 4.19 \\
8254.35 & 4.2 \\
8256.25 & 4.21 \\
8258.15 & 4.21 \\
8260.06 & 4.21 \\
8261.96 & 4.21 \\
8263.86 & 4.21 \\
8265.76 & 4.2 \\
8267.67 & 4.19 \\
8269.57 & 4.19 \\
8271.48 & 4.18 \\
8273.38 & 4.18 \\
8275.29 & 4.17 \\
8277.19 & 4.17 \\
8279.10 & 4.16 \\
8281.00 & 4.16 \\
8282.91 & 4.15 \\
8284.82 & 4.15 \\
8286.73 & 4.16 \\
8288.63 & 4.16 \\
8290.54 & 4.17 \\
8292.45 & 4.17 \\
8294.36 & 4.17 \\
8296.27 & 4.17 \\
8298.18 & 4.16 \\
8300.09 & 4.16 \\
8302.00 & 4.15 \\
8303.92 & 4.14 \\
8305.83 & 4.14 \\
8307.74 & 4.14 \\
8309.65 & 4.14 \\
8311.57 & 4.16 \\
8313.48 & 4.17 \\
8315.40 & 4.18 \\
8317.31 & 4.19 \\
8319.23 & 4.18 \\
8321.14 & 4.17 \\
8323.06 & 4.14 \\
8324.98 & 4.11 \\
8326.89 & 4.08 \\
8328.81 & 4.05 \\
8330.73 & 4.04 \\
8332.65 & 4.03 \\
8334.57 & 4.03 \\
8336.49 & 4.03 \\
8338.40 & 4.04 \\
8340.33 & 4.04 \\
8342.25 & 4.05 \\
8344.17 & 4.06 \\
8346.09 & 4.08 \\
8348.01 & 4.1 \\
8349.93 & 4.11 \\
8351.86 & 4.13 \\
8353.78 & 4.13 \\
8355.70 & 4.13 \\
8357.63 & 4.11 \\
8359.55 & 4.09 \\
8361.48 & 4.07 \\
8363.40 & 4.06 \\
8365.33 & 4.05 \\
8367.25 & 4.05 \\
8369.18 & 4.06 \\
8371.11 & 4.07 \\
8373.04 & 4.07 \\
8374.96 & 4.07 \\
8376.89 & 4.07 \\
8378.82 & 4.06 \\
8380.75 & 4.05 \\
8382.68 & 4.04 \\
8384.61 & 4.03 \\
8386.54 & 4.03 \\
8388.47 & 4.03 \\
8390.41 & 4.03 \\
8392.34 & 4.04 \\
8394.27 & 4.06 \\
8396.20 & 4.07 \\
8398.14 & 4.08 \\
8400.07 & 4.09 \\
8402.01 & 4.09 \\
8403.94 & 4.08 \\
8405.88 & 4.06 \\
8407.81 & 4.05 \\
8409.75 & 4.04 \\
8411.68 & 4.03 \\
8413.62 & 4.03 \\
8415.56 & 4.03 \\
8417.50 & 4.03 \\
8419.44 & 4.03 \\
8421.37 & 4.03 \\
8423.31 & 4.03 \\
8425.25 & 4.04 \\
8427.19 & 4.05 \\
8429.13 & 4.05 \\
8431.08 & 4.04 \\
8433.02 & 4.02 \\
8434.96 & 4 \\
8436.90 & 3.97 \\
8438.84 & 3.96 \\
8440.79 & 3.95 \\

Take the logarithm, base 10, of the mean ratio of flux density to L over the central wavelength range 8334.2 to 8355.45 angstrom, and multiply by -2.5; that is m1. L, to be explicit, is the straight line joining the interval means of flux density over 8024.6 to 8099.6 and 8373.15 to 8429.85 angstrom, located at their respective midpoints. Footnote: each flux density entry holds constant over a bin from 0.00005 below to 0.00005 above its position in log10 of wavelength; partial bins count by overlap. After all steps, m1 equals 0.004 mag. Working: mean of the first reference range 4.3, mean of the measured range 4.08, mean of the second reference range 4.05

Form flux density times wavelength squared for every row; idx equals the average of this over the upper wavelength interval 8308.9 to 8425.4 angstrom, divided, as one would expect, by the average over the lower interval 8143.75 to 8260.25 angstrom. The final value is 1.0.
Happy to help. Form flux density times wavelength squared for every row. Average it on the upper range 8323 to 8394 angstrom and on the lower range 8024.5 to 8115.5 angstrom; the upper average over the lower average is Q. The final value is 1.0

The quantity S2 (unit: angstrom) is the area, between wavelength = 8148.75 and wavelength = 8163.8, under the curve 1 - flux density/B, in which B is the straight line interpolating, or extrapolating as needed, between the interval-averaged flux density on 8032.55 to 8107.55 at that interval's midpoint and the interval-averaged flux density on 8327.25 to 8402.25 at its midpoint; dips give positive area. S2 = -0.2 angstrom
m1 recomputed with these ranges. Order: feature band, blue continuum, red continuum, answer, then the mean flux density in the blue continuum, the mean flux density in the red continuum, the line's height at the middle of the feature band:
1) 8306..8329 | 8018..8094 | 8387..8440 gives -0.009 mag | 4.31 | 4.04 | 4.11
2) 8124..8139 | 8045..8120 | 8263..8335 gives -0.012 mag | 4.29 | 4.15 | 4.26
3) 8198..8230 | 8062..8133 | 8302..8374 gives 0.014 mag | 4.28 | 4.1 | 4.19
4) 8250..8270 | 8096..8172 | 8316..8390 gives -0.008 mag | 4.3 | 4.08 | 4.17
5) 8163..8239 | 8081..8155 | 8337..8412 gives 0.013 mag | 4.29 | 4.07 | 4.22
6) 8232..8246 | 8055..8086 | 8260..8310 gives 0.009 mag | 4.3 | 4.17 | 4.2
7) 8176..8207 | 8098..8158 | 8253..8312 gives 0.026 mag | 4.3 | 4.17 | 4.25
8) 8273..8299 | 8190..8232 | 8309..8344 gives -0.014 mag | 4.14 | 4.1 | 4.11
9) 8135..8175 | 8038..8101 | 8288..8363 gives -0.016 mag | 4.3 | 4.12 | 4.24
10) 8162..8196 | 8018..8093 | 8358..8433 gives 0.005 mag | 4.31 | 4.05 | 4.22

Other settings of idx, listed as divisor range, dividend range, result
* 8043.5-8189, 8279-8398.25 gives 1.01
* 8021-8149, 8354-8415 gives 1.01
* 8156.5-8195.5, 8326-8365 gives 1.01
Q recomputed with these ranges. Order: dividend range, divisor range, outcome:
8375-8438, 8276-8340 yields 1.00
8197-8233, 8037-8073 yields 0.99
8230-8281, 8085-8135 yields 1.01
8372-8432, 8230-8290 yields 1.00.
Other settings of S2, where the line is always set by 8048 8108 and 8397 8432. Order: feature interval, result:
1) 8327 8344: 0.3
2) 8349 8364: -0.1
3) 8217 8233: 0.2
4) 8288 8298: -0.1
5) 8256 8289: -0.3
